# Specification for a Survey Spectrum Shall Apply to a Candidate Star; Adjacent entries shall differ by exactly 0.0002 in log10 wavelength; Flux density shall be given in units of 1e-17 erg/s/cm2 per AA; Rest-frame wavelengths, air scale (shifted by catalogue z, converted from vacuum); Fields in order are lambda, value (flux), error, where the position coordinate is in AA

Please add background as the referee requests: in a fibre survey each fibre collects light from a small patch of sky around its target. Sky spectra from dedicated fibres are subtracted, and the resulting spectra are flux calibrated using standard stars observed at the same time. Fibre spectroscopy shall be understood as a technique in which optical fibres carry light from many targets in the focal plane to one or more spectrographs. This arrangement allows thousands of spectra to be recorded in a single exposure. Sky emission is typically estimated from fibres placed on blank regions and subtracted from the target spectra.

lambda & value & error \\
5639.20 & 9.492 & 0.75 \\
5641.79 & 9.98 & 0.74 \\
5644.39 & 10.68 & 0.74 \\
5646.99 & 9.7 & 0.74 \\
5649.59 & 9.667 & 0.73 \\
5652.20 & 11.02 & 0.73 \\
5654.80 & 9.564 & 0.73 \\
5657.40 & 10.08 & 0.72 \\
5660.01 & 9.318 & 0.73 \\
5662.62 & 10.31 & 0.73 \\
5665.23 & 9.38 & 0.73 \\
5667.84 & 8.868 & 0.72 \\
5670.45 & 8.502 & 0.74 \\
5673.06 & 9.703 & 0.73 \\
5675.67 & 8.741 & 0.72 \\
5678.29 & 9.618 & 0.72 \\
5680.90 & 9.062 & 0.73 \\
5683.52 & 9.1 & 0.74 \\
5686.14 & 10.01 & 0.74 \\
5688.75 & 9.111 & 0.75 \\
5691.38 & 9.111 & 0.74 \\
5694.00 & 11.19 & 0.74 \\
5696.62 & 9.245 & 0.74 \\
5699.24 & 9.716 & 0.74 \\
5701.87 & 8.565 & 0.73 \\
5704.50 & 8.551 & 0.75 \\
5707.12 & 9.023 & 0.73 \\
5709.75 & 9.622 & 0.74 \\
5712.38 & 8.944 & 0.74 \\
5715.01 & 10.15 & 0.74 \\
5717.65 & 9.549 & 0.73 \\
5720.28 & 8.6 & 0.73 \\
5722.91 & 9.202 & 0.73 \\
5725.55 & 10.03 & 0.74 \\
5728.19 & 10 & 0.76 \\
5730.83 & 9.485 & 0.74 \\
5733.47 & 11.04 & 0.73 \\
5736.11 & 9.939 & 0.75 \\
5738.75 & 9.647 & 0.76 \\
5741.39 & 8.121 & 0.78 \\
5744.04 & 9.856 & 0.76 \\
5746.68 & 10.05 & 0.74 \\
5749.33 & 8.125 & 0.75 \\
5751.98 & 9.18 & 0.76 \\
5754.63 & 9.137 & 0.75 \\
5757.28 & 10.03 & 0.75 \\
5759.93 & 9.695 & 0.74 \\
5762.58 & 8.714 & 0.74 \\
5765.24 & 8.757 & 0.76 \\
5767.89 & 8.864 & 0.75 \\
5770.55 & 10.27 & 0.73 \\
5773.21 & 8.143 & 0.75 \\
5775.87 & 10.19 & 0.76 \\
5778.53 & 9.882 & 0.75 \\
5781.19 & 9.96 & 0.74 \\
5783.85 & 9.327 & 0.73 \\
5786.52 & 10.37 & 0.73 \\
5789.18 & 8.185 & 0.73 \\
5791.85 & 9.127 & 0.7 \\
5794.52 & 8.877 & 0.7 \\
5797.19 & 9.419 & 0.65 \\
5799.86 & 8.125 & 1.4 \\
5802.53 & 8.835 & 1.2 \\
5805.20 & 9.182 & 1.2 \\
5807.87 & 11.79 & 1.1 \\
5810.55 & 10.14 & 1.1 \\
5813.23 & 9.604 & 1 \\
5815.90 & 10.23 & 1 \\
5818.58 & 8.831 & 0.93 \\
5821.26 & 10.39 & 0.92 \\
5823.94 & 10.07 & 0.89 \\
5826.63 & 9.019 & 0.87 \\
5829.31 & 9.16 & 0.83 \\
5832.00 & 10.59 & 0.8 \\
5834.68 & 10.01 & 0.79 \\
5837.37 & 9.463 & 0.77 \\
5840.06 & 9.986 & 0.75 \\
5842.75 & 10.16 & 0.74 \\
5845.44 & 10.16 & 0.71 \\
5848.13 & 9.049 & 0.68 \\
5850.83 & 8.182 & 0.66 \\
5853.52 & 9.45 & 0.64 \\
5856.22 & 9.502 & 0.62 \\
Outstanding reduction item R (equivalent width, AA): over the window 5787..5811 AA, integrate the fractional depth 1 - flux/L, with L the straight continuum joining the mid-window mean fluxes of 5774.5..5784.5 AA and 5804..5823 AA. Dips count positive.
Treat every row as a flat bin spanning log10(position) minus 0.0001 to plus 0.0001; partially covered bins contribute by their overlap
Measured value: 1.6 AA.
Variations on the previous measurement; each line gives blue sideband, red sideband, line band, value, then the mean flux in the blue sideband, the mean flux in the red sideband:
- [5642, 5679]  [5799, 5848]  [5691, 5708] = 0.6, 9.66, 9.76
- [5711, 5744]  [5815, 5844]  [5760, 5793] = 1.2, 9.57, 9.8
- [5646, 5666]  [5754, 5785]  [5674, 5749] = 1.6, 9.89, 9.42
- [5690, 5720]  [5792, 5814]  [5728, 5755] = -0.2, 9.39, 9.47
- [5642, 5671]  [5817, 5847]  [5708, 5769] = 2.3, 9.77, 9.8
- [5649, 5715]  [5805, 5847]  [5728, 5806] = 3.2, 9.45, 9.94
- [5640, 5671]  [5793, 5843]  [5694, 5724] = 1.4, 9.78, 9.67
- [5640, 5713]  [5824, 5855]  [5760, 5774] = 0.7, 9.52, 9.58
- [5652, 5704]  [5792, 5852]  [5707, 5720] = 0.1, 9.46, 9.6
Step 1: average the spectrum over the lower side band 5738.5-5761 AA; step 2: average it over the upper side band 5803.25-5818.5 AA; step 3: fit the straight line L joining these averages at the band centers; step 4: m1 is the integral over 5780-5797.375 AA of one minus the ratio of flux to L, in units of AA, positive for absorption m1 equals 0.8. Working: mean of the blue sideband 9.3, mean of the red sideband 10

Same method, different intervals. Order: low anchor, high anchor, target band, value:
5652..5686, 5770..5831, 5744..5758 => 0.2 AA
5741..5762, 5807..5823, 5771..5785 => 0.1 AA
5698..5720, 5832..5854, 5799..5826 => -0.5 AA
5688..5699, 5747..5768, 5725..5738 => -1.0 AA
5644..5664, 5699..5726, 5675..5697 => 0.2 AA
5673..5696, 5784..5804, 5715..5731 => -0.4 AA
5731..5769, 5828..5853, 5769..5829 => -0.1 AA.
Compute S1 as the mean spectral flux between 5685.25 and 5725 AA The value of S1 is 9.38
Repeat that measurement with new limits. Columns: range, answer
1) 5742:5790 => 9.37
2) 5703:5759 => 9.44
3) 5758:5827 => 9.47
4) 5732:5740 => 10.2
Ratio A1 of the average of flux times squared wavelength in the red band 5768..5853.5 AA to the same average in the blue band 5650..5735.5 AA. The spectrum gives 1.05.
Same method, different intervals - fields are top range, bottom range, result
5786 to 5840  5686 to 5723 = 1.06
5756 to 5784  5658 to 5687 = 1.05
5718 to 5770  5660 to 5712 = 1.03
